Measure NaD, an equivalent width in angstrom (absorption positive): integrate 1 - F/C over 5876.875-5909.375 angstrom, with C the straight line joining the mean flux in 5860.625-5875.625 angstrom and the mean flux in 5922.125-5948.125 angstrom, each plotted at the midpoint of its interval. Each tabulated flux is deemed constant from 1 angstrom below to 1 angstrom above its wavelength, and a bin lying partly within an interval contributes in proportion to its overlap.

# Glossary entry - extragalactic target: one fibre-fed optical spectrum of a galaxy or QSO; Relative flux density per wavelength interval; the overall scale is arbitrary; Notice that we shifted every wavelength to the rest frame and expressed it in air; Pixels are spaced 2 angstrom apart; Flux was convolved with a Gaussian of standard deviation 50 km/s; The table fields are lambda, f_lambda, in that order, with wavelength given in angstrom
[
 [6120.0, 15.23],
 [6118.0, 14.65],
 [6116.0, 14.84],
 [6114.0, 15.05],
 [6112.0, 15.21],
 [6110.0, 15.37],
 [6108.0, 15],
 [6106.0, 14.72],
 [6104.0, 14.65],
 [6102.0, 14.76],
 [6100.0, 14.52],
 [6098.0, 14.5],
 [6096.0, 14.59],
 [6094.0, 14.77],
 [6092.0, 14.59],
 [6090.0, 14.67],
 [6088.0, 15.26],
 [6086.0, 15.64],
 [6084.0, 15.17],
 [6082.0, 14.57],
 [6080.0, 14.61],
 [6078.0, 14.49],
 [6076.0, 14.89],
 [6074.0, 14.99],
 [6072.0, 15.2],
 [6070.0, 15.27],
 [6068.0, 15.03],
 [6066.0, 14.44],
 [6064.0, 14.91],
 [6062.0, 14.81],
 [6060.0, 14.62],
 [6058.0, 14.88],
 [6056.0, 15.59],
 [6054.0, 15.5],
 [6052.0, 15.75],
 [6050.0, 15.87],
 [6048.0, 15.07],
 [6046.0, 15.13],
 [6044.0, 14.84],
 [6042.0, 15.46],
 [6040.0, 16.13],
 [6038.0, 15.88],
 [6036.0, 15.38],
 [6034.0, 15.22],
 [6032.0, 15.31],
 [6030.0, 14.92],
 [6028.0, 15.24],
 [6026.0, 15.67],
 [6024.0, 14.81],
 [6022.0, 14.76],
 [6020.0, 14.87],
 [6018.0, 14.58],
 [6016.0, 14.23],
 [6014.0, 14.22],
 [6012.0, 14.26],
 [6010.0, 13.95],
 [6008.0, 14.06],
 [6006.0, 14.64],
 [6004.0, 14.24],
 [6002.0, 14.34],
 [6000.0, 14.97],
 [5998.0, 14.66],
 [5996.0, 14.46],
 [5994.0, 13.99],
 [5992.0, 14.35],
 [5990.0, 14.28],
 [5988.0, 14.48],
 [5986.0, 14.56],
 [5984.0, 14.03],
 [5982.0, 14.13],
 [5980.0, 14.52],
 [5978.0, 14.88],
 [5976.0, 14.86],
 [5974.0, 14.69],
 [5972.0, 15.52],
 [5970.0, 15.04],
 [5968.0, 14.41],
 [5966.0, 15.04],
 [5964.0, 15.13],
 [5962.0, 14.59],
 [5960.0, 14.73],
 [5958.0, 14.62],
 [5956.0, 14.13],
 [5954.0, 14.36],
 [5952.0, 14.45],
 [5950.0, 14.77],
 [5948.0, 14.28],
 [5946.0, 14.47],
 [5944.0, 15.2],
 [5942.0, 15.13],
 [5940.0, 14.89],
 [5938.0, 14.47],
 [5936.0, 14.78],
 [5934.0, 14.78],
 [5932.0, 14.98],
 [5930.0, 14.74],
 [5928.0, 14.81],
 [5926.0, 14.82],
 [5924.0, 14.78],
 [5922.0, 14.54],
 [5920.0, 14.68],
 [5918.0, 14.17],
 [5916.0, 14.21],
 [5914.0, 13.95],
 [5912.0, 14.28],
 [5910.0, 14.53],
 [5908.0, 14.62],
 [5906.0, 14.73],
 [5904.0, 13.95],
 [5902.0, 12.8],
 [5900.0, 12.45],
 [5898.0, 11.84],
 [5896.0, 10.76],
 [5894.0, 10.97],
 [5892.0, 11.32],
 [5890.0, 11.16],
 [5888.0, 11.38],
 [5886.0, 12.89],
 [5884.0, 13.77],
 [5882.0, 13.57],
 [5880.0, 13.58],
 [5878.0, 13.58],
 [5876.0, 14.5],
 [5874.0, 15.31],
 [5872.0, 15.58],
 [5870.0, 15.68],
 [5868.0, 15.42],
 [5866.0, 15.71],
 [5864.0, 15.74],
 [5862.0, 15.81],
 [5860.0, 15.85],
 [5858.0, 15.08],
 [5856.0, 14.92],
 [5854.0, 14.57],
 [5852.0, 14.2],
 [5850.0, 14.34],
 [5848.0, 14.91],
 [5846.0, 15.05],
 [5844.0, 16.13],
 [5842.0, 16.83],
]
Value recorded 5.4 angstrom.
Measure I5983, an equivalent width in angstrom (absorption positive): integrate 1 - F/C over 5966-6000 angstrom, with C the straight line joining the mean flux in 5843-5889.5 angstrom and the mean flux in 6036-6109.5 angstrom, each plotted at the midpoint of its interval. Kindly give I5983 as 0.6 angstrom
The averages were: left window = 14.6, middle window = 14.6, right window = 15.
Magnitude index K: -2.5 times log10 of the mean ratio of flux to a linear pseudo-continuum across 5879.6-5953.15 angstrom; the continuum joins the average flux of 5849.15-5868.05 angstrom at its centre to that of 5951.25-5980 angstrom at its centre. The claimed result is 0.083 mag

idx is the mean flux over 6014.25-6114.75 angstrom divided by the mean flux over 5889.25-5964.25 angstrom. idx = 1.1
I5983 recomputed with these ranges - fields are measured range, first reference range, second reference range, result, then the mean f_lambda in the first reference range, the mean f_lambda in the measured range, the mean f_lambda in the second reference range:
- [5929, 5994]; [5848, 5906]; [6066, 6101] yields -1.8 angstrom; 13.8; 14.7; 14.9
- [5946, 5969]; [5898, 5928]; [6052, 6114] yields -0.4 angstrom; 14.1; 14.6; 14.9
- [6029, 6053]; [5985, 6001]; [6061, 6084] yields -1.2 angstrom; 14.5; 15.4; 14.9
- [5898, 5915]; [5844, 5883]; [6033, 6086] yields 1.4 angstrom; 14.9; 13.8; 15.2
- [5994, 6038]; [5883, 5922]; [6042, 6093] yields -0.8 angstrom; 13.1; 14.7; 15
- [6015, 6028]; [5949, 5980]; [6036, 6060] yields 0.3 angstrom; 14.7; 14.9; 15.4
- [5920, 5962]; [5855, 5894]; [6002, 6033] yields -0.9 angstrom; 14.2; 14.7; 14.6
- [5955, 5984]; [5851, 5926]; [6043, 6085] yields -0.5 angstrom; 14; 14.7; 15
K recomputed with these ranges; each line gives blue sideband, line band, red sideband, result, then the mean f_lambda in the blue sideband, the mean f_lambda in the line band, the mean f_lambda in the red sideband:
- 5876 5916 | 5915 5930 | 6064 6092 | -0.100 mag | 13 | 14.6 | 14.9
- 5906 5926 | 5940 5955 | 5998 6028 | -0.014 mag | 14.5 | 14.7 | 14.6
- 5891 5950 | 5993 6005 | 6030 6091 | 0.015 mag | 14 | 14.4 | 15.1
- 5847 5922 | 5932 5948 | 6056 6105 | -0.043 mag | 14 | 14.8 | 14.8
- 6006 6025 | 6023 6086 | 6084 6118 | -0.038 mag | 14.4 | 15.2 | 14.9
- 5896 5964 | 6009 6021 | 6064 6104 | 0.020 mag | 14.3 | 14.4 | 14.8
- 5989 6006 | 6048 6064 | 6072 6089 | -0.032 mag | 14.4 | 15.3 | 15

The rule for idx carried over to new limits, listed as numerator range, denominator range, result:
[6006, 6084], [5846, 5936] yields 1.06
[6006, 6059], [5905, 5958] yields 1.03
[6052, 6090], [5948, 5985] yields 1.02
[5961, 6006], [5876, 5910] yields 1.14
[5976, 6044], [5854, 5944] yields 1.04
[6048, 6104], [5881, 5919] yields 1.15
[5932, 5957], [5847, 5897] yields 1.05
